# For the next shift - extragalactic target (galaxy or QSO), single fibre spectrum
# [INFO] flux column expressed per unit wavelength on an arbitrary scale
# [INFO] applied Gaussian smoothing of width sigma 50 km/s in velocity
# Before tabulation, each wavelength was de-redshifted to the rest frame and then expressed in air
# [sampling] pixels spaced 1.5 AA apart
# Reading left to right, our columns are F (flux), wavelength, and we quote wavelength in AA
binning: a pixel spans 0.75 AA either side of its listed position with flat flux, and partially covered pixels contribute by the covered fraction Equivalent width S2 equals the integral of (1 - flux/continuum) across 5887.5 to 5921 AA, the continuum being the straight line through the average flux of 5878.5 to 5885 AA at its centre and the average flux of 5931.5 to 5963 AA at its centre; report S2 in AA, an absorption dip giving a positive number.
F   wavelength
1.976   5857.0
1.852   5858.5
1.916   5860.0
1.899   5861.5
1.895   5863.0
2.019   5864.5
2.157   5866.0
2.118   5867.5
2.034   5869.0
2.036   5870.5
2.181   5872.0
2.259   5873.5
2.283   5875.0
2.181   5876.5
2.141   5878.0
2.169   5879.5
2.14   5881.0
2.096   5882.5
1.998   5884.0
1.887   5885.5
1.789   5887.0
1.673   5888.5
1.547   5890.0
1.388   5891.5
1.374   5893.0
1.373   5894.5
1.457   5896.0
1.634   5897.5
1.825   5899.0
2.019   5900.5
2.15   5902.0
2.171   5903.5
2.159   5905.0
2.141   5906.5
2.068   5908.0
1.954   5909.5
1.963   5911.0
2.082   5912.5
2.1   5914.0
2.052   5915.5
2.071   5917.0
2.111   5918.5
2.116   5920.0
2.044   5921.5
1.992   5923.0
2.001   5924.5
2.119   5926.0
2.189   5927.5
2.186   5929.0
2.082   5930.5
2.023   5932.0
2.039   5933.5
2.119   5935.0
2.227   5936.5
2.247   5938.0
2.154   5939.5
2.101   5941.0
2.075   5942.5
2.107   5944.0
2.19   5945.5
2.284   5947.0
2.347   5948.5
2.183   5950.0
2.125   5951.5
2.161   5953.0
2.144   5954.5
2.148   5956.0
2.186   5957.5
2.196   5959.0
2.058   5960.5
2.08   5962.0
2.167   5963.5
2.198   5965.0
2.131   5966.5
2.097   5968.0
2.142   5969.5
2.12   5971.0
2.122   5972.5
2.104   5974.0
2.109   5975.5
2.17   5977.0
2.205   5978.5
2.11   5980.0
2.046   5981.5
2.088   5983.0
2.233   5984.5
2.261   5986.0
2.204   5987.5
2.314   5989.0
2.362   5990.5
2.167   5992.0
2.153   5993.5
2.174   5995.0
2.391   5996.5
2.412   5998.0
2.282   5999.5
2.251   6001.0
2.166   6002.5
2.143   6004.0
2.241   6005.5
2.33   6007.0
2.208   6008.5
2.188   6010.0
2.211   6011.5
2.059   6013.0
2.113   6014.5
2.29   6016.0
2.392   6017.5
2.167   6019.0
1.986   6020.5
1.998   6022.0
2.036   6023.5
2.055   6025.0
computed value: 3.7 AA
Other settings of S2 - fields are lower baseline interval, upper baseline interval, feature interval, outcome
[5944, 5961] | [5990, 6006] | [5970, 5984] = 0.6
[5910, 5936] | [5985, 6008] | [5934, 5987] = 0.3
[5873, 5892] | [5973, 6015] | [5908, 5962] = -1.0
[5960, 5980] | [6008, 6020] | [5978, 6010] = -0.8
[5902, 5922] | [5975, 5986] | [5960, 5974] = 0.1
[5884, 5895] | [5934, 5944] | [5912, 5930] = -1.3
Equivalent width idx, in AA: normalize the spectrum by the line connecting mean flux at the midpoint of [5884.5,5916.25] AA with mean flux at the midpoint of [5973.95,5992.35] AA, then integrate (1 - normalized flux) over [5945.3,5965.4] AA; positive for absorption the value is -1.0 AA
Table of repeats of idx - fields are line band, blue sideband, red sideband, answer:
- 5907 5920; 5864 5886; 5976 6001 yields 0.59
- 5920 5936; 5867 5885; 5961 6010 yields 0.58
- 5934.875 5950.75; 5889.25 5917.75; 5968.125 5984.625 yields -1.42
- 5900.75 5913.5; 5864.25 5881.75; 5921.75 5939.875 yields 0.26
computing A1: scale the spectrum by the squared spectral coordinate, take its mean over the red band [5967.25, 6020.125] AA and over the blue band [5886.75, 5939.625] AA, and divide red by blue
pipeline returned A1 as 1.15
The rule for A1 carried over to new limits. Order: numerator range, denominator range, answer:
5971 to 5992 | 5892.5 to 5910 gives 1.20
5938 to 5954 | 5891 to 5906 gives 1.25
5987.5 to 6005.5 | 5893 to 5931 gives 1.16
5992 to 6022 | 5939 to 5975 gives 1.05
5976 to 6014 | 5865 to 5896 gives 1.19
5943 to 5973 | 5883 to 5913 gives 1.20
